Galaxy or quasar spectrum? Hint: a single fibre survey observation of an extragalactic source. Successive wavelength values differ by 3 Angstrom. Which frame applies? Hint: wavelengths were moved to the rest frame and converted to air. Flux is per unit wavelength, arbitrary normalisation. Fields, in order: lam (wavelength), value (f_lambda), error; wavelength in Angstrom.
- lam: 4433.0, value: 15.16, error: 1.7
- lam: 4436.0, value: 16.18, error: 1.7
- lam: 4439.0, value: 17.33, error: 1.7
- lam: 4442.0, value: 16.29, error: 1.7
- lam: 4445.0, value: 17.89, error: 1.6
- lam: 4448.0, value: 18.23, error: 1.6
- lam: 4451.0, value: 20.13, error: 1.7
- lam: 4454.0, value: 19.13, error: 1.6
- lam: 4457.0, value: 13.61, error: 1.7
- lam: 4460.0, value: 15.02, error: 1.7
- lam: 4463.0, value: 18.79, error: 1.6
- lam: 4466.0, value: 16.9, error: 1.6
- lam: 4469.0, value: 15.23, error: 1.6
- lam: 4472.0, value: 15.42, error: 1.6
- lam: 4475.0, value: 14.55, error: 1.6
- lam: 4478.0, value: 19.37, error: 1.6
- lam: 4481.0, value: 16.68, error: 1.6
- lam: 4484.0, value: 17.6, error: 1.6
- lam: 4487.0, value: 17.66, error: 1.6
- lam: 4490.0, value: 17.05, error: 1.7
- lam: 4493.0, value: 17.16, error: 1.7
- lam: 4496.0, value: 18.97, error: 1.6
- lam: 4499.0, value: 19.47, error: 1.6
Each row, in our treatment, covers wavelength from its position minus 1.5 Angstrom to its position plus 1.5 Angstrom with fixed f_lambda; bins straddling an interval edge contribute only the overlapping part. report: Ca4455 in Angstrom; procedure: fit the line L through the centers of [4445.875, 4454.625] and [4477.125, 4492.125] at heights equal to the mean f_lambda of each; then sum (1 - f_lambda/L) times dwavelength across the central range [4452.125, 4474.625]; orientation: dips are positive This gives 2.7 Angstrom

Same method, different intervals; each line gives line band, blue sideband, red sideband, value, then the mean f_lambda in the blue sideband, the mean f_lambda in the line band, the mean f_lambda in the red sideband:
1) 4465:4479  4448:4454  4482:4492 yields 1.6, 19.4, 16.2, 17.4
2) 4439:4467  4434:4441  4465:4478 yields -1.8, 16.6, 17.3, 15.9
